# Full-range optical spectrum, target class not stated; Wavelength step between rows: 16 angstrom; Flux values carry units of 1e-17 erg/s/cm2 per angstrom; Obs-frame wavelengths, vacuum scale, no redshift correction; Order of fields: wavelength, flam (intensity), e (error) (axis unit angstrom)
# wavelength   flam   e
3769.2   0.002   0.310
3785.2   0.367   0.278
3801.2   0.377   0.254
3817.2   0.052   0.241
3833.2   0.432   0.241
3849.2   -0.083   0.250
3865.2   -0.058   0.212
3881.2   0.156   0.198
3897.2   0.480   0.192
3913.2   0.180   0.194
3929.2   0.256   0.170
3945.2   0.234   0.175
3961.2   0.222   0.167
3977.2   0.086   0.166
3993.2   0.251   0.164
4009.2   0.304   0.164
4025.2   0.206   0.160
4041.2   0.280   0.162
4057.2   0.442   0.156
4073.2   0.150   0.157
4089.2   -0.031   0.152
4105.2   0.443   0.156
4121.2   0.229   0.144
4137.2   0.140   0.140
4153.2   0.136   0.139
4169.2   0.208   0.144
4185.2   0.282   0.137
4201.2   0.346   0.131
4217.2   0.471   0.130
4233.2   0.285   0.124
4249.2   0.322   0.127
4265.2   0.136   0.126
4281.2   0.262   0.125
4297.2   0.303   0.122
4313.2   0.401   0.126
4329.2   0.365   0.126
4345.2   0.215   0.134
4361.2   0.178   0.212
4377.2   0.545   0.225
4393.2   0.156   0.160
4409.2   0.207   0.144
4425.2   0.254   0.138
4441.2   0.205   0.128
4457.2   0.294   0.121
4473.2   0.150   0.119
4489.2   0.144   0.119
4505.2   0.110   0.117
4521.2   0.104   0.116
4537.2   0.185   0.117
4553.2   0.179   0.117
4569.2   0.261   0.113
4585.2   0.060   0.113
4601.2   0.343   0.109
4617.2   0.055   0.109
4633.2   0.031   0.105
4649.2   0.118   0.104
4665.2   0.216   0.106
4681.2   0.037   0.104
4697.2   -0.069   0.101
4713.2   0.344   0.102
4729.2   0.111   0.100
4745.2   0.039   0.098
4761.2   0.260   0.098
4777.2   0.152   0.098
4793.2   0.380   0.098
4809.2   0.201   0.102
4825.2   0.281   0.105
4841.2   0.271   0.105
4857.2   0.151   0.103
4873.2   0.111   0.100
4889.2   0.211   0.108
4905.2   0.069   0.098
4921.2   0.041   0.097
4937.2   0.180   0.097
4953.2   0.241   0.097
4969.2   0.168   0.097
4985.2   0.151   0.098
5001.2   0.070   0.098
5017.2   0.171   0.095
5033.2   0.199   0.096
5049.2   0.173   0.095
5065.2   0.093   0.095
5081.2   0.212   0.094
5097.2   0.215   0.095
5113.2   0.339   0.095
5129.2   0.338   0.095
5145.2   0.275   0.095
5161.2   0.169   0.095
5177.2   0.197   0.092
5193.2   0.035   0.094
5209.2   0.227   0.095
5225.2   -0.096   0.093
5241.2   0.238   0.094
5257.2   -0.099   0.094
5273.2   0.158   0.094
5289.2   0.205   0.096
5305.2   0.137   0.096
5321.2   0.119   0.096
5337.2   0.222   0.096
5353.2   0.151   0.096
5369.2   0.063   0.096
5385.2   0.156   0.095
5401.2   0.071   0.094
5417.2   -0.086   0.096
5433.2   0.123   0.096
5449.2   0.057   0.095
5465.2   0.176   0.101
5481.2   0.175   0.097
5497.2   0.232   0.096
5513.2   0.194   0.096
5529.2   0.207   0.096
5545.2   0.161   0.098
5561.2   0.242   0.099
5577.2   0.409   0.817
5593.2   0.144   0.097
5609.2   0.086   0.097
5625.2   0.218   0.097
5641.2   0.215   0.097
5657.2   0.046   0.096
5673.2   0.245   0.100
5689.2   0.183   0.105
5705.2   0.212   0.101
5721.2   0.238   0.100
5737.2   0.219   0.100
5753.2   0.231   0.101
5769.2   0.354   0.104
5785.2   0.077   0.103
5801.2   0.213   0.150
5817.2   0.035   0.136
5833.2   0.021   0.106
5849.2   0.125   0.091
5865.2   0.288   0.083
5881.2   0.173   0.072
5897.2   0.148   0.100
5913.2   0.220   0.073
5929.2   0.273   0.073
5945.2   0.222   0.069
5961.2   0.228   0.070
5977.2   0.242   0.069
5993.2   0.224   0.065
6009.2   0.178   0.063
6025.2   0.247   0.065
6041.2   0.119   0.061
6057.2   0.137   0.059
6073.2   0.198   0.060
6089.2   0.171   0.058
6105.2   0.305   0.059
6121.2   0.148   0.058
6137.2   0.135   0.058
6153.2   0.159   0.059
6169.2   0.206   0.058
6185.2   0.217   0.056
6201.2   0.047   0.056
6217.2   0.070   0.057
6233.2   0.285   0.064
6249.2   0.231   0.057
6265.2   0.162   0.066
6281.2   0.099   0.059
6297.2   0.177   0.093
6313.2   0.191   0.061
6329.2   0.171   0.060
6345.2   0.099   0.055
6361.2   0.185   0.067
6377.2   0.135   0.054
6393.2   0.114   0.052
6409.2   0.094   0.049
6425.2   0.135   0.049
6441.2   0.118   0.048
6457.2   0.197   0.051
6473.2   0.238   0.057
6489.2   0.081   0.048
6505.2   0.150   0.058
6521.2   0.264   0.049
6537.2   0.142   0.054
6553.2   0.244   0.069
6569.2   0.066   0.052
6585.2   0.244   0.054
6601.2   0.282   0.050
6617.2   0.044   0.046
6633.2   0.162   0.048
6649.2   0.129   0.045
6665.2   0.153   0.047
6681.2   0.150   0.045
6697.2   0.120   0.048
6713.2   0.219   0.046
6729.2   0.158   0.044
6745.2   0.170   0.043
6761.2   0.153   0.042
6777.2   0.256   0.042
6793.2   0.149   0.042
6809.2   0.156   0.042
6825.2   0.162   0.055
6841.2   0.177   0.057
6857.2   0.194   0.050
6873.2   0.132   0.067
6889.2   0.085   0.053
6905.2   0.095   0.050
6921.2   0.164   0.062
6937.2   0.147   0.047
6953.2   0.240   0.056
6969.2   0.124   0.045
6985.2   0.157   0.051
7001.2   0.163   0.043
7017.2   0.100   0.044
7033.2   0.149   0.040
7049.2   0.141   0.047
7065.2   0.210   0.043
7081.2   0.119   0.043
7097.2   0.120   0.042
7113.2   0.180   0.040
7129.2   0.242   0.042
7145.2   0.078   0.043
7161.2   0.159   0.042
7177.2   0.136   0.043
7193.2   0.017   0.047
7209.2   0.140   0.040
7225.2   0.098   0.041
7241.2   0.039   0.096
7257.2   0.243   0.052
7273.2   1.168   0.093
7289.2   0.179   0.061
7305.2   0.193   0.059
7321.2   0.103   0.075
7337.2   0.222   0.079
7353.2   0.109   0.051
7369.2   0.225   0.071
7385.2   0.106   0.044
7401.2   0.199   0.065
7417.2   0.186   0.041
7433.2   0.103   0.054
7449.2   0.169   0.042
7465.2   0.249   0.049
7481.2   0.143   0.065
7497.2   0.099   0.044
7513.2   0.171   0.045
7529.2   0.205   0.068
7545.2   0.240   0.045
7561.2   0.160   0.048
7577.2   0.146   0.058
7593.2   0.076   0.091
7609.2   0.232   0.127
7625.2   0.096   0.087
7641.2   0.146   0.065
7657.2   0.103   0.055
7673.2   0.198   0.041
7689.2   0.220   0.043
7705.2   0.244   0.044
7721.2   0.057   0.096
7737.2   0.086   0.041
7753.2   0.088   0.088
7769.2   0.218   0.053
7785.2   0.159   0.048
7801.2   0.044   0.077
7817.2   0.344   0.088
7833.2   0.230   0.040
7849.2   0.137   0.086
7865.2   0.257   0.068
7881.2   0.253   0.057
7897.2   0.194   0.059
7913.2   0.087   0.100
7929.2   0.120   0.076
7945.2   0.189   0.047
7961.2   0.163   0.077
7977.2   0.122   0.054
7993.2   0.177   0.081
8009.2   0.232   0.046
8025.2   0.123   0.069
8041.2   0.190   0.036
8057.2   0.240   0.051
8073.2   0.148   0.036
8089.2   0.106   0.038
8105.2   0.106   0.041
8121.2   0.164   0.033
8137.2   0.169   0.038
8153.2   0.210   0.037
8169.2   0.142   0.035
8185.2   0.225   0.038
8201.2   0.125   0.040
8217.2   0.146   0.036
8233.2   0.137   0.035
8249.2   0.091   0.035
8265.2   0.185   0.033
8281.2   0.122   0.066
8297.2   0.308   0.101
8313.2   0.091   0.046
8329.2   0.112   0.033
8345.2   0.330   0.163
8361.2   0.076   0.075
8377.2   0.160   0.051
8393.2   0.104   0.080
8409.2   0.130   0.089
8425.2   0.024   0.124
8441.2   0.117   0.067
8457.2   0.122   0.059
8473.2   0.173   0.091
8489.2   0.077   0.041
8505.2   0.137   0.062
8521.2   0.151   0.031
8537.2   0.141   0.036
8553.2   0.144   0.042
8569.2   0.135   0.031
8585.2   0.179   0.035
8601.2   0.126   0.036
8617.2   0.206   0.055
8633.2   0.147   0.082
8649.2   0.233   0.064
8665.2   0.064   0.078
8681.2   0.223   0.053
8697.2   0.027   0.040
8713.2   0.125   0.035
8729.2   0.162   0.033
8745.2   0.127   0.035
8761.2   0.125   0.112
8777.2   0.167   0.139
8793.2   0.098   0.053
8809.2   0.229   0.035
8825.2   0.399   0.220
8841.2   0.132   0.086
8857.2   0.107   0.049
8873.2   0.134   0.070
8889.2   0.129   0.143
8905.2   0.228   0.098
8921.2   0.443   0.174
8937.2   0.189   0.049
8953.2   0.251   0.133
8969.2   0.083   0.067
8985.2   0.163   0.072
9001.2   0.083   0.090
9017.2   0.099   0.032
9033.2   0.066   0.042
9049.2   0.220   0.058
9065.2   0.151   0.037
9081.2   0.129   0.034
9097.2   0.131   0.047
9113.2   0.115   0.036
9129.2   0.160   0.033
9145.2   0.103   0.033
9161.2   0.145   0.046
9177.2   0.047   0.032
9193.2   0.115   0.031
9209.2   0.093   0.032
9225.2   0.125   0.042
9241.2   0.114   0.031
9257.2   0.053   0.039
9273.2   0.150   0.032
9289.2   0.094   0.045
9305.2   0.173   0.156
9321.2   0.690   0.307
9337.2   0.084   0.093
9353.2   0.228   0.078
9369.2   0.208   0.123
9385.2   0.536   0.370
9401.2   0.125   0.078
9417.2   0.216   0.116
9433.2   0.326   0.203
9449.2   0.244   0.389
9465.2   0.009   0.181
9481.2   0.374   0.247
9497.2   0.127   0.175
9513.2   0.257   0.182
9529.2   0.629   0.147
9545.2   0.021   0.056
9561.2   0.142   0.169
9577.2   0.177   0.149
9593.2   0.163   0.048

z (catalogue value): 0.95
